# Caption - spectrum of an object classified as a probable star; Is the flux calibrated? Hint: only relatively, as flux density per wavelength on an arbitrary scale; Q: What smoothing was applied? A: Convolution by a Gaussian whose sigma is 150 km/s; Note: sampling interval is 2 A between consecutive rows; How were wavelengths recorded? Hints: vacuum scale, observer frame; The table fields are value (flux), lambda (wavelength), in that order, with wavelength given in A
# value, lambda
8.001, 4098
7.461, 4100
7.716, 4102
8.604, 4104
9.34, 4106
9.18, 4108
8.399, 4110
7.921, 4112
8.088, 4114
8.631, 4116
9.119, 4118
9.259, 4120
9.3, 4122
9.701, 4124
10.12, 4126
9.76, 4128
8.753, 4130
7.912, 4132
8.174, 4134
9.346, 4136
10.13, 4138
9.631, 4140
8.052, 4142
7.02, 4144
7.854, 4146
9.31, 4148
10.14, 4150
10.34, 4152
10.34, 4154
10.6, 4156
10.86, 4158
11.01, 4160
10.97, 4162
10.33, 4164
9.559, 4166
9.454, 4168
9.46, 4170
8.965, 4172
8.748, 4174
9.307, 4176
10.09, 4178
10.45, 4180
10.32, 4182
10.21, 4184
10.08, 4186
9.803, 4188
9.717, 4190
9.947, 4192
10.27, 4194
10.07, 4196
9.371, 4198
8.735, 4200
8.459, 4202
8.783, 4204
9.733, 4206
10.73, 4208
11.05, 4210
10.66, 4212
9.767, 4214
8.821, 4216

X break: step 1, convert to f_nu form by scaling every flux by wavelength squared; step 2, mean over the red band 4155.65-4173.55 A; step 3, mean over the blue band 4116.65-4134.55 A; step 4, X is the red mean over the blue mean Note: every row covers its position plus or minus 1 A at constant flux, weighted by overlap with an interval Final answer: 1.12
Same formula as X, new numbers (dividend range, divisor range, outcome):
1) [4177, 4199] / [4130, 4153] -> 1.15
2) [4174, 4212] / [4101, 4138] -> 1.15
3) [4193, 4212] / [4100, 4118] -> 1.20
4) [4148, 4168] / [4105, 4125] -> 1.19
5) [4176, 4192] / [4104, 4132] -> 1.15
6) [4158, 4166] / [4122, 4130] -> 1.12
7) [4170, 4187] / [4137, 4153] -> 1.09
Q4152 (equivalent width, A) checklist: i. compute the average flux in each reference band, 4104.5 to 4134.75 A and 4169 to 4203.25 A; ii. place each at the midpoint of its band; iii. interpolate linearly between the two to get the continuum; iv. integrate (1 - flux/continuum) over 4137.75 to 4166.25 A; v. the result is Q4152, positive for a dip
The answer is -1.4 A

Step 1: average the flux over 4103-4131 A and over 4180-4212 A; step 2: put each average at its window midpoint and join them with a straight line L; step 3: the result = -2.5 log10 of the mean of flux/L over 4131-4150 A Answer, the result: 0.070 mag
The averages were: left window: 9.01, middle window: 8.68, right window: 9.86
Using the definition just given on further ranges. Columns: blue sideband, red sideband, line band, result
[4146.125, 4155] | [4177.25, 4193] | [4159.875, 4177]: 0.028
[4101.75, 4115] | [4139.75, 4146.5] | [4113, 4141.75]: -0.111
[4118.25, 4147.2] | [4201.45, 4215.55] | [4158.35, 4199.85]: -0.043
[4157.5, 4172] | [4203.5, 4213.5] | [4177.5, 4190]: 0.005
